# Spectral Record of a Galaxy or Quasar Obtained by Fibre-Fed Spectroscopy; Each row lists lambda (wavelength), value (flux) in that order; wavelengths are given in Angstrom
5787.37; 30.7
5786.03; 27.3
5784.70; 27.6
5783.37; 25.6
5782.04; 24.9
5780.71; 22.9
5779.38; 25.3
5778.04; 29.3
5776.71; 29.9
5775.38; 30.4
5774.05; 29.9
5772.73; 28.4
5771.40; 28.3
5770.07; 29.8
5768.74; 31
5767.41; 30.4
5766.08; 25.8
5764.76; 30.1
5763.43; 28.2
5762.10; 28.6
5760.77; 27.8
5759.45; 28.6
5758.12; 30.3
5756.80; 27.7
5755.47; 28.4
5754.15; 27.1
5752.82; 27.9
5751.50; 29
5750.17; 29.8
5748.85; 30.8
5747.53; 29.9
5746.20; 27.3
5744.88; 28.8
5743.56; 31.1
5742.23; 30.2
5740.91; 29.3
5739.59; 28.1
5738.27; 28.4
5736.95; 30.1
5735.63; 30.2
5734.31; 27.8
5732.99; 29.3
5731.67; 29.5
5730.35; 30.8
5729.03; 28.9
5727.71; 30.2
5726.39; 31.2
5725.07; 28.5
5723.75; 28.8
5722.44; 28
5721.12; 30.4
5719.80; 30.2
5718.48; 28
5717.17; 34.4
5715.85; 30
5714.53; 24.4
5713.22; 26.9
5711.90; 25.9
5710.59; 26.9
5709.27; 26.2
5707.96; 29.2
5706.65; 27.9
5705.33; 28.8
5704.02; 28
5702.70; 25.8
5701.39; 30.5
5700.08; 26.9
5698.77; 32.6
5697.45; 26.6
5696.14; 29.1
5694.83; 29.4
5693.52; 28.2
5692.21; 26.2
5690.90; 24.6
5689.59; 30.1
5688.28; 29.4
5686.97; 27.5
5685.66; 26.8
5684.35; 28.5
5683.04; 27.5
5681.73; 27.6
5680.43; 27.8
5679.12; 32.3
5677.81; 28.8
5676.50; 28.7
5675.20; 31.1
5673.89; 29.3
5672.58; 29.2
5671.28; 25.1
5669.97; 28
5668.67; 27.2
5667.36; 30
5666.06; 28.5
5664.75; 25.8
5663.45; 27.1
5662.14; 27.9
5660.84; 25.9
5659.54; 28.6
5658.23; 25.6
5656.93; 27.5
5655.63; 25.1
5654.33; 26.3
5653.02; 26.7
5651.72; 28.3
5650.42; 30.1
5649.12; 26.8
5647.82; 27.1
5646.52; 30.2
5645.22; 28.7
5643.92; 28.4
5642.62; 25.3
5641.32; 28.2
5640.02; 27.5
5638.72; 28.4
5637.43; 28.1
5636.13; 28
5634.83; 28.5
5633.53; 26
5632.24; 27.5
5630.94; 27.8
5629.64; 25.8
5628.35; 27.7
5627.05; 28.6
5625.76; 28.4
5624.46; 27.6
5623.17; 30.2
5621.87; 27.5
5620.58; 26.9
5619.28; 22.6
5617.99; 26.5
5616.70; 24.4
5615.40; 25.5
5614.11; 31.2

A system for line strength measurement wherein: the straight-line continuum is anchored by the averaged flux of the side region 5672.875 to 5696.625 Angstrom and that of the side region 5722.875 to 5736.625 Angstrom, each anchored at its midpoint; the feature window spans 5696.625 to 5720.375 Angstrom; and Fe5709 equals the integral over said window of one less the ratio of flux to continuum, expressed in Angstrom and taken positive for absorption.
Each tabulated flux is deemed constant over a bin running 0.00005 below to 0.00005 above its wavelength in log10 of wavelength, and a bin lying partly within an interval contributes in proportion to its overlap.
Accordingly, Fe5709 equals 0.61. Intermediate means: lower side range 28.5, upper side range 29.5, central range 28.3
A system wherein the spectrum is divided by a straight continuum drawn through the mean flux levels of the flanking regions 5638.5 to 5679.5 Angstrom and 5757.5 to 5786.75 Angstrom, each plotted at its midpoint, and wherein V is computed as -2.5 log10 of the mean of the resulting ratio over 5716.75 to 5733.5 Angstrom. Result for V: -0.07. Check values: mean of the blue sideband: 27.9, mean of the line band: 29.8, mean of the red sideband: 28.2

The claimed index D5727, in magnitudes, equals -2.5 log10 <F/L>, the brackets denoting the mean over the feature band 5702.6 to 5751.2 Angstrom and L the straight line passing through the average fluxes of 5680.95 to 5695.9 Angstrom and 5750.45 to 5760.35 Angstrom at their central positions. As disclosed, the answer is -0.03 mag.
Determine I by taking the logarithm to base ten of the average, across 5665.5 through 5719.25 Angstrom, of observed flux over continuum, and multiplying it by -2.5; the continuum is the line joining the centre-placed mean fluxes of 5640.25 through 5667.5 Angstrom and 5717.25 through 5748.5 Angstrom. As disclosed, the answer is 0.01 mag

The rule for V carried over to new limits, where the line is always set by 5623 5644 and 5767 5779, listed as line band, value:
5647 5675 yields 0.02 mag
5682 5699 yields 0.02 mag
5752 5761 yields 0.04 mag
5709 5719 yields 0.03 mag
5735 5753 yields -0.01 mag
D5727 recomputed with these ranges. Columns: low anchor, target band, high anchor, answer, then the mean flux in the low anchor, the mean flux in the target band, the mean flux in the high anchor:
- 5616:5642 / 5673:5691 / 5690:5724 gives -0.03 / 27.3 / 28.7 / 28.2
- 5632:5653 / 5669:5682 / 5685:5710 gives -0.03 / 27.9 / 28.8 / 28.1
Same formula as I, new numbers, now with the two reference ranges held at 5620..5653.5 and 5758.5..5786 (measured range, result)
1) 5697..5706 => -0.02 mag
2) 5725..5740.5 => -0.05 mag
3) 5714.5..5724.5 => -0.06 mag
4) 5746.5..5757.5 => -0.03 mag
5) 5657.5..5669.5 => 0.02 mag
